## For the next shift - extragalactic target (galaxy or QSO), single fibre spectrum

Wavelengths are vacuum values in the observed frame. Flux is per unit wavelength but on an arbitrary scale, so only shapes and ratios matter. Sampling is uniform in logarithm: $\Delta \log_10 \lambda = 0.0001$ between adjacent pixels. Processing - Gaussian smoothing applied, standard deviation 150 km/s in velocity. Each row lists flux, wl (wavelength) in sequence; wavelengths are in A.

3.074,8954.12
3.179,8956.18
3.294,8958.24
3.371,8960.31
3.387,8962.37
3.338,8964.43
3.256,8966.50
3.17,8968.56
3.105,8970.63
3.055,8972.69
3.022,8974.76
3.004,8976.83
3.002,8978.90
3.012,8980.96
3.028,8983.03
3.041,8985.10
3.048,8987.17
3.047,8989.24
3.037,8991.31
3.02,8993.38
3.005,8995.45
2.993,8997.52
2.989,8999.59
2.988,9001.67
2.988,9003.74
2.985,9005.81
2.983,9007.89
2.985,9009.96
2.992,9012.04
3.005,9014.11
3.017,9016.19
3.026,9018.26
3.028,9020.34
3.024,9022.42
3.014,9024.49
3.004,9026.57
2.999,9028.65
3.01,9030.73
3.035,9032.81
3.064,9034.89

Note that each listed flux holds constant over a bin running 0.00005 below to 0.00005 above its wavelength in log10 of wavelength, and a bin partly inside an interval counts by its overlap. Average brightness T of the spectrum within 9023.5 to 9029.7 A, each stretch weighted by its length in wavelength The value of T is 3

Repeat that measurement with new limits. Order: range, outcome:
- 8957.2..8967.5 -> 3.33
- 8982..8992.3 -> 3.04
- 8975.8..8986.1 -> 3.02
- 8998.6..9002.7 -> 2.98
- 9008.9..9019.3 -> 3.01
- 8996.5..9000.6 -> 2.99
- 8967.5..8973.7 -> 3.11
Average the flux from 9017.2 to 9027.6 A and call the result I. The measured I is 3.02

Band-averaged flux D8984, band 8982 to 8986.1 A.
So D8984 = 3.03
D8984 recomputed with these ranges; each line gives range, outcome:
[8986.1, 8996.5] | 3.03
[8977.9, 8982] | 3.01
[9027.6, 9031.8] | 3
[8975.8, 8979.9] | 3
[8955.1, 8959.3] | 3.23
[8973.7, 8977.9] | 3.01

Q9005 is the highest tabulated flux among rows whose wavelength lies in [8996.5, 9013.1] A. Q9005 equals 2.993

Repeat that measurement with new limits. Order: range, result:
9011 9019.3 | 3.026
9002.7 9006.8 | 2.988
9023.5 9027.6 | 3.014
